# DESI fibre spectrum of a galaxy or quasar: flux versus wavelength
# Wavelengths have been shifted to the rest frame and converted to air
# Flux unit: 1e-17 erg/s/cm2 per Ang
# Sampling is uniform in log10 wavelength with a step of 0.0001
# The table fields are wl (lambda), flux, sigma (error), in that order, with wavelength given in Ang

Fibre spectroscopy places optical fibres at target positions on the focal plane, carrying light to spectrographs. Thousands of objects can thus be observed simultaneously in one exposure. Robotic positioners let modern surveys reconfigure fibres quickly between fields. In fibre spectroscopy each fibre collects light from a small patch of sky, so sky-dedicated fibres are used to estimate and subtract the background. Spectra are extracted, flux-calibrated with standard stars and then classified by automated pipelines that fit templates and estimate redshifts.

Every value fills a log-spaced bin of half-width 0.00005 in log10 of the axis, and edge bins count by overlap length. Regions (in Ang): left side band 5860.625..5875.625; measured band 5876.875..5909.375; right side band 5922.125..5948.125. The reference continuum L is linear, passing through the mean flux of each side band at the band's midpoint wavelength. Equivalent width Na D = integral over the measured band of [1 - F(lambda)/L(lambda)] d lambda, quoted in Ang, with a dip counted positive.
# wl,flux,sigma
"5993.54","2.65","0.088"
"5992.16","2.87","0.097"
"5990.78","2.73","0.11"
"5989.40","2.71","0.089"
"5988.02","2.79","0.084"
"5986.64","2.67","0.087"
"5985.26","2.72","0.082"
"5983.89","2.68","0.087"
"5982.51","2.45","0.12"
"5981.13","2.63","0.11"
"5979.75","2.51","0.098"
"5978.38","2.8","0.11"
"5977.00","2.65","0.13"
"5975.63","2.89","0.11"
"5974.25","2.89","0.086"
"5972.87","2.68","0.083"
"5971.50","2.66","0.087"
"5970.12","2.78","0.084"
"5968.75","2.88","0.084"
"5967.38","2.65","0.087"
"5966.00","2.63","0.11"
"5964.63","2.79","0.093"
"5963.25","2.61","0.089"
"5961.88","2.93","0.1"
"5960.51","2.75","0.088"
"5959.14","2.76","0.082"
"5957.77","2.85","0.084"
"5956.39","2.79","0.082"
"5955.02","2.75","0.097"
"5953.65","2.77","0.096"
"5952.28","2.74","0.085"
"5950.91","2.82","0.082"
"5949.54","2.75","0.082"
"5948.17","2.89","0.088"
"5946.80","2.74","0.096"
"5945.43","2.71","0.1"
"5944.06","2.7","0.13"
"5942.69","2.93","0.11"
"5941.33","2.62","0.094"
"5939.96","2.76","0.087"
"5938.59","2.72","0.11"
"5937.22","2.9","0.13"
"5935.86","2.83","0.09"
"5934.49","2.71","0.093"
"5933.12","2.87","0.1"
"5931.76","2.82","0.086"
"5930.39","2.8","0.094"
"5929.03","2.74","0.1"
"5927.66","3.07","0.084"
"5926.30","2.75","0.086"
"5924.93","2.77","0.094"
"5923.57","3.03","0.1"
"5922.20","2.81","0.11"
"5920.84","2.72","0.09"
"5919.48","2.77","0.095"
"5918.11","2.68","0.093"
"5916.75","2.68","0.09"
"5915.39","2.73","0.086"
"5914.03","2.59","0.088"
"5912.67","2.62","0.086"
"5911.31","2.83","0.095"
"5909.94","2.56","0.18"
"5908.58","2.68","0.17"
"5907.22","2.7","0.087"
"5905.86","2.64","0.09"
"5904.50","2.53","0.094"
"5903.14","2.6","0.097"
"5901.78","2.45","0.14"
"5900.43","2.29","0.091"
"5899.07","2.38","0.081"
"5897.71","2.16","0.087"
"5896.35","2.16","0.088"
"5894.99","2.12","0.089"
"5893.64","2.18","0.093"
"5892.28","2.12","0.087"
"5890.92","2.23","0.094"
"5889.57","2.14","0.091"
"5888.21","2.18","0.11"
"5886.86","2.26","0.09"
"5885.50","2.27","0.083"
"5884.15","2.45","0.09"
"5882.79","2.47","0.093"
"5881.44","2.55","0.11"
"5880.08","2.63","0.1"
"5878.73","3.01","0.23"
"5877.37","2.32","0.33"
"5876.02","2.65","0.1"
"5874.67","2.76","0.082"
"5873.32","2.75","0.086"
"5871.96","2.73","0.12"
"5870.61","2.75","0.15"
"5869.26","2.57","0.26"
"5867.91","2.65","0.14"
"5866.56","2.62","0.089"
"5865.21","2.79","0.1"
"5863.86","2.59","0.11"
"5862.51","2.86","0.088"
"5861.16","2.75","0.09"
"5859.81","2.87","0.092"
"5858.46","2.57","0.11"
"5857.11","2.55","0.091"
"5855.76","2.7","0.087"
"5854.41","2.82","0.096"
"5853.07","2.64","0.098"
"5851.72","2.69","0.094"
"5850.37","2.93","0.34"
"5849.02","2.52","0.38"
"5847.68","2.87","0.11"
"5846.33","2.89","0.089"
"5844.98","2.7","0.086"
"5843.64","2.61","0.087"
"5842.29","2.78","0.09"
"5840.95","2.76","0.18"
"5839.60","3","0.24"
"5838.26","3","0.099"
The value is 4.1 Ang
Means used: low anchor 2.71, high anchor 2.81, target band 2.4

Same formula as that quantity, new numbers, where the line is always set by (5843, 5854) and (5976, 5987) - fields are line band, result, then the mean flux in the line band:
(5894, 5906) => 1.55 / 2.35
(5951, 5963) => -0.56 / 2.79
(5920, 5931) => -0.62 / 2.84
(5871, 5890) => 1.35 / 2.52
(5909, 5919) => 0.07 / 2.67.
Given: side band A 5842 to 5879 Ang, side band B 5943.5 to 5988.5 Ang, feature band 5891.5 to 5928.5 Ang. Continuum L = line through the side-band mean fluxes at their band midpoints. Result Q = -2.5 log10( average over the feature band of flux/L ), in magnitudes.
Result 0.06 mag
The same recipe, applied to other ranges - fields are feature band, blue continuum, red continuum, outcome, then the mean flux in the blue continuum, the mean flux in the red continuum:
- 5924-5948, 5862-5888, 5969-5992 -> -0.05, 2.61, 2.71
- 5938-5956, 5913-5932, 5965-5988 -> -0.01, 2.78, 2.7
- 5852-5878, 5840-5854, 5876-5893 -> -0.04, 2.75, 2.4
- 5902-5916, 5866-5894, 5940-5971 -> -0.02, 2.49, 2.76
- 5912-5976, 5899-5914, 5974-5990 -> -0.05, 2.58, 2.69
